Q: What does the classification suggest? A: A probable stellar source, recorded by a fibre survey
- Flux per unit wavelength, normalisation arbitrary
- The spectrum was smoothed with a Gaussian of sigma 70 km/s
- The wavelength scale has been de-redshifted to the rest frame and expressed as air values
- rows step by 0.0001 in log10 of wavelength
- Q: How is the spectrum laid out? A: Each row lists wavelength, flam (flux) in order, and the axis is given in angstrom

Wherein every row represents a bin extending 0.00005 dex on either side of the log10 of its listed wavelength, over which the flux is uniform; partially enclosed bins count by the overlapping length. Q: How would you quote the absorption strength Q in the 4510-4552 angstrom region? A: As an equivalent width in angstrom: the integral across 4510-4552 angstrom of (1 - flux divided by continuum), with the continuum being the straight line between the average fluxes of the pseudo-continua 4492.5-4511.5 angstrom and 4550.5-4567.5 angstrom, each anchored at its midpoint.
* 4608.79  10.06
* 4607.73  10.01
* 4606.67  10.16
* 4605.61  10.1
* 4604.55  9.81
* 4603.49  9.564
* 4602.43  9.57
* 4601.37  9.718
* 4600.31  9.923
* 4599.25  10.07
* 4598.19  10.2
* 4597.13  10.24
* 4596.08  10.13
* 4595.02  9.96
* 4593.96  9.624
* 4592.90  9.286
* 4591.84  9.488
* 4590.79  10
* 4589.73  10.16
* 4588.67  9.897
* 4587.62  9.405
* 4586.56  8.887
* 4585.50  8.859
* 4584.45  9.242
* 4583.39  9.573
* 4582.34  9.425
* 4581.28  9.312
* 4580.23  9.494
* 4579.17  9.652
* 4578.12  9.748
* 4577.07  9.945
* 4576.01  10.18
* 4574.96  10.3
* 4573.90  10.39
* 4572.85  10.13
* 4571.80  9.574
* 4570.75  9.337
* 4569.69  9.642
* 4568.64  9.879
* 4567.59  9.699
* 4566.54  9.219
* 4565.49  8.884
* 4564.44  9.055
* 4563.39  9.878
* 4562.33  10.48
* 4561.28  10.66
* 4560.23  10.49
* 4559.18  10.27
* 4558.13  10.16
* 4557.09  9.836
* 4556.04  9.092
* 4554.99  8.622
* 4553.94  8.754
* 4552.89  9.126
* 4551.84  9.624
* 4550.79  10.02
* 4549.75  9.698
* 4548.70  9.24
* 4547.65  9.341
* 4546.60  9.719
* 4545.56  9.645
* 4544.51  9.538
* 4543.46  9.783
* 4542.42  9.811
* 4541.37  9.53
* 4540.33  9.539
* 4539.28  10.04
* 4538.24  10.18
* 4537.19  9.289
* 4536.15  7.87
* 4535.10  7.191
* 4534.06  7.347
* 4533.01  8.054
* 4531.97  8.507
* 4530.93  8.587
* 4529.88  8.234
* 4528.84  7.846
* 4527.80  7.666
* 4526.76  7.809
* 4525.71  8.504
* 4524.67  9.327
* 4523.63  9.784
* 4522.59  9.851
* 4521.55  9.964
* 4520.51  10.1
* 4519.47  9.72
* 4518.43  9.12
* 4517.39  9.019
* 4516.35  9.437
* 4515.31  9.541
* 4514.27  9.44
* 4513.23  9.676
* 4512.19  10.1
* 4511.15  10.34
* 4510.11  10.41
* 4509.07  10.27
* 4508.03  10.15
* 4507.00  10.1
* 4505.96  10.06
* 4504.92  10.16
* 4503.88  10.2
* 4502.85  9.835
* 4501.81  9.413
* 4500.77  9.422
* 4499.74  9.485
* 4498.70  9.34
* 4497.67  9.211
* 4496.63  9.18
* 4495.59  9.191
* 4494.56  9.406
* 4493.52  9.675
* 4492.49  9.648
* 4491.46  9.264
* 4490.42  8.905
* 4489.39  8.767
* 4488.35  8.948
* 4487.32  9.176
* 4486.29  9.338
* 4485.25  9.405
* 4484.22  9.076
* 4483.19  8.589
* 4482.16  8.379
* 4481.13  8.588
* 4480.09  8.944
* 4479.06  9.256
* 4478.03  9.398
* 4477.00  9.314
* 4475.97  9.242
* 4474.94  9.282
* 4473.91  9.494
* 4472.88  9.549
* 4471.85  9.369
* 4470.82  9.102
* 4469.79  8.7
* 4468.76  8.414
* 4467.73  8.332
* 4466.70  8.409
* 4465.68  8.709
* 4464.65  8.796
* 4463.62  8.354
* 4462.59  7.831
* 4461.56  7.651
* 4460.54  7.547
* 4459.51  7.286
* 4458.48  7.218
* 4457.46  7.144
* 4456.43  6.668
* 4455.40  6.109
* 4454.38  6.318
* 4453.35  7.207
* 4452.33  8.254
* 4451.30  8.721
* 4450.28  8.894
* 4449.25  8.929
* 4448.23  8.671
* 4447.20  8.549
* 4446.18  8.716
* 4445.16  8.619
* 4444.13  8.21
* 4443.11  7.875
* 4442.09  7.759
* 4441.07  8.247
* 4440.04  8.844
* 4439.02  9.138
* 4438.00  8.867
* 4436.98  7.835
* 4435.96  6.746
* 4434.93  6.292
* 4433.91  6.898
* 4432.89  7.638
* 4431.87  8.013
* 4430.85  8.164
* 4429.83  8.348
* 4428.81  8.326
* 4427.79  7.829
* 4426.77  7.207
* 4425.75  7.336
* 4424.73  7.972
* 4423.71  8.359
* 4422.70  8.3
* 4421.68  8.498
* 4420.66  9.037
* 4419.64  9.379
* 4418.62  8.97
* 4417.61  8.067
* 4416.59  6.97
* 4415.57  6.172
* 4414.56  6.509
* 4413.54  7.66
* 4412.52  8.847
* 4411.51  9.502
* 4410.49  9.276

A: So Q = 2.08 angstrom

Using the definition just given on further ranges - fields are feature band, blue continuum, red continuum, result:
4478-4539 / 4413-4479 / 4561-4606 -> -2.51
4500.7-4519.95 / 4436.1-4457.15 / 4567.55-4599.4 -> -2.11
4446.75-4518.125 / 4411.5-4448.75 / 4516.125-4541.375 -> -3.72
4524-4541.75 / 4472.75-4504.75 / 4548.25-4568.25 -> 1.74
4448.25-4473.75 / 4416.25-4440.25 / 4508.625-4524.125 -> 1.75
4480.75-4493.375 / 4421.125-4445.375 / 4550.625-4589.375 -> -0.60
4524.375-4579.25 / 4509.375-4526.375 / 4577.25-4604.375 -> 1.77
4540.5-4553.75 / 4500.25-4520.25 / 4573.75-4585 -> 0.27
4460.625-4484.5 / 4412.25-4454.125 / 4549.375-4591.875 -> -0.77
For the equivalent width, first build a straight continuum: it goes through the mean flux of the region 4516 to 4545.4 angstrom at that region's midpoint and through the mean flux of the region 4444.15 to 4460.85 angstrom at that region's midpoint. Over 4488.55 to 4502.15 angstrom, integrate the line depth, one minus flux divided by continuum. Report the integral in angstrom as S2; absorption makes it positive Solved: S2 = -1.3 angstrom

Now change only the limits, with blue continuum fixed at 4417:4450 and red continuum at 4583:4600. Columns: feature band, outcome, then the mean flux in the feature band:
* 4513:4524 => -0.7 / 9.6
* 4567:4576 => -0.4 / 9.89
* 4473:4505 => -2.0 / 9.27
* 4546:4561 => -0.4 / 9.59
